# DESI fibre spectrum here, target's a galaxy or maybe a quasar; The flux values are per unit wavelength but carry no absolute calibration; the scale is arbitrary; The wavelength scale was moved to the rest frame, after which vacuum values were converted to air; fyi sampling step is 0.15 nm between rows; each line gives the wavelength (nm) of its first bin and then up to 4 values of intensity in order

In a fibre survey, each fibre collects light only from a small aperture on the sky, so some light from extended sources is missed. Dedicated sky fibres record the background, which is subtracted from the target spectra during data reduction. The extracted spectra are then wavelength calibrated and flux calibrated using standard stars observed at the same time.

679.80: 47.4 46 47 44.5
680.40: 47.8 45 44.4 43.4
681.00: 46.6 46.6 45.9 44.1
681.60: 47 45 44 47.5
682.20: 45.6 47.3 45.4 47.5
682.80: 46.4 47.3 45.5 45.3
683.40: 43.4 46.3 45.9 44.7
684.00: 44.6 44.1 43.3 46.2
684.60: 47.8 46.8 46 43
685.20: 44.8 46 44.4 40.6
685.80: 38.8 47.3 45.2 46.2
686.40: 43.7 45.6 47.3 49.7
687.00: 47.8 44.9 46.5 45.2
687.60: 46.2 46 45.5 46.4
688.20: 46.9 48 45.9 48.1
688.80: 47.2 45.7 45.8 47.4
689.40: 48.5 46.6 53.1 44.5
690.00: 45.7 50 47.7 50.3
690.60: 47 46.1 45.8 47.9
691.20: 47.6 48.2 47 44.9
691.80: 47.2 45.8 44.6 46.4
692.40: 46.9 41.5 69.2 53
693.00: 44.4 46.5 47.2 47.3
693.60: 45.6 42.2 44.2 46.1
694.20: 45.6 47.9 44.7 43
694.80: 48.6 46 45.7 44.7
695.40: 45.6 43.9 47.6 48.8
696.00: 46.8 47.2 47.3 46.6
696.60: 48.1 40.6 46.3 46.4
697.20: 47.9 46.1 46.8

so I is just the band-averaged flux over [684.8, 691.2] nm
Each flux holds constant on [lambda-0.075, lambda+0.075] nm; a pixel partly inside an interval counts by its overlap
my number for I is 46.3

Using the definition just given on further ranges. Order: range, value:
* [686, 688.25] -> 46.2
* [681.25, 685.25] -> 45.6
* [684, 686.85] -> 45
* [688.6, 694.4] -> 47.3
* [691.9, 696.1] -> 46.8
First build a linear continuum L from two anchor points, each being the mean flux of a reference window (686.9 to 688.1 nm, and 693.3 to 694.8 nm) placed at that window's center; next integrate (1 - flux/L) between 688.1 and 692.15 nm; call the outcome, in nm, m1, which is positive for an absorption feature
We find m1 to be -0.12 nm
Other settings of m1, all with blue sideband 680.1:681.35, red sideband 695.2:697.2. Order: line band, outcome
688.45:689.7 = -0.04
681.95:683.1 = -0.02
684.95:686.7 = 0.06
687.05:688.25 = 0.00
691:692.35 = -0.02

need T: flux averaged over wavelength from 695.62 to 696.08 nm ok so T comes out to 47.7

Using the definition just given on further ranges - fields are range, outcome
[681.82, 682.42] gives 46.1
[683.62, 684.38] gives 44.5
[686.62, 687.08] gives 48.2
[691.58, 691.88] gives 46.1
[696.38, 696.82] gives 45.1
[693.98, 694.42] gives 46.5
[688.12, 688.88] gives 47.2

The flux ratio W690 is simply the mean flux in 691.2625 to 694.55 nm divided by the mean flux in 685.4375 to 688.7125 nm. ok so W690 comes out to 1.03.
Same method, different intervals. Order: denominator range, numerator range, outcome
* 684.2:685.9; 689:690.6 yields 1.08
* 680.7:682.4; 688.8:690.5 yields 1.04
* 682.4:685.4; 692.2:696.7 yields 1.03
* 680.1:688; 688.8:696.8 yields 1.03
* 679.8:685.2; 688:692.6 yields 1.03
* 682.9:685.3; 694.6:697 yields 1.02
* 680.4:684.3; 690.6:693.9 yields 1.04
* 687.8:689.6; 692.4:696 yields 1.00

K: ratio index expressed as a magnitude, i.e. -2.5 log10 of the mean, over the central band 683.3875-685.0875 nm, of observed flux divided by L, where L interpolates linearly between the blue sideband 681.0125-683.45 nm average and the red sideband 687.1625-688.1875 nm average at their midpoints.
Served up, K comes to 0.02 mag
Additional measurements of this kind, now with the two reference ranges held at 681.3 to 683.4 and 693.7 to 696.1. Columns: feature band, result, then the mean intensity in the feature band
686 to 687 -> -0.01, 46.4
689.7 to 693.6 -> -0.05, 47.8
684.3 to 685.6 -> 0.01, 45.4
